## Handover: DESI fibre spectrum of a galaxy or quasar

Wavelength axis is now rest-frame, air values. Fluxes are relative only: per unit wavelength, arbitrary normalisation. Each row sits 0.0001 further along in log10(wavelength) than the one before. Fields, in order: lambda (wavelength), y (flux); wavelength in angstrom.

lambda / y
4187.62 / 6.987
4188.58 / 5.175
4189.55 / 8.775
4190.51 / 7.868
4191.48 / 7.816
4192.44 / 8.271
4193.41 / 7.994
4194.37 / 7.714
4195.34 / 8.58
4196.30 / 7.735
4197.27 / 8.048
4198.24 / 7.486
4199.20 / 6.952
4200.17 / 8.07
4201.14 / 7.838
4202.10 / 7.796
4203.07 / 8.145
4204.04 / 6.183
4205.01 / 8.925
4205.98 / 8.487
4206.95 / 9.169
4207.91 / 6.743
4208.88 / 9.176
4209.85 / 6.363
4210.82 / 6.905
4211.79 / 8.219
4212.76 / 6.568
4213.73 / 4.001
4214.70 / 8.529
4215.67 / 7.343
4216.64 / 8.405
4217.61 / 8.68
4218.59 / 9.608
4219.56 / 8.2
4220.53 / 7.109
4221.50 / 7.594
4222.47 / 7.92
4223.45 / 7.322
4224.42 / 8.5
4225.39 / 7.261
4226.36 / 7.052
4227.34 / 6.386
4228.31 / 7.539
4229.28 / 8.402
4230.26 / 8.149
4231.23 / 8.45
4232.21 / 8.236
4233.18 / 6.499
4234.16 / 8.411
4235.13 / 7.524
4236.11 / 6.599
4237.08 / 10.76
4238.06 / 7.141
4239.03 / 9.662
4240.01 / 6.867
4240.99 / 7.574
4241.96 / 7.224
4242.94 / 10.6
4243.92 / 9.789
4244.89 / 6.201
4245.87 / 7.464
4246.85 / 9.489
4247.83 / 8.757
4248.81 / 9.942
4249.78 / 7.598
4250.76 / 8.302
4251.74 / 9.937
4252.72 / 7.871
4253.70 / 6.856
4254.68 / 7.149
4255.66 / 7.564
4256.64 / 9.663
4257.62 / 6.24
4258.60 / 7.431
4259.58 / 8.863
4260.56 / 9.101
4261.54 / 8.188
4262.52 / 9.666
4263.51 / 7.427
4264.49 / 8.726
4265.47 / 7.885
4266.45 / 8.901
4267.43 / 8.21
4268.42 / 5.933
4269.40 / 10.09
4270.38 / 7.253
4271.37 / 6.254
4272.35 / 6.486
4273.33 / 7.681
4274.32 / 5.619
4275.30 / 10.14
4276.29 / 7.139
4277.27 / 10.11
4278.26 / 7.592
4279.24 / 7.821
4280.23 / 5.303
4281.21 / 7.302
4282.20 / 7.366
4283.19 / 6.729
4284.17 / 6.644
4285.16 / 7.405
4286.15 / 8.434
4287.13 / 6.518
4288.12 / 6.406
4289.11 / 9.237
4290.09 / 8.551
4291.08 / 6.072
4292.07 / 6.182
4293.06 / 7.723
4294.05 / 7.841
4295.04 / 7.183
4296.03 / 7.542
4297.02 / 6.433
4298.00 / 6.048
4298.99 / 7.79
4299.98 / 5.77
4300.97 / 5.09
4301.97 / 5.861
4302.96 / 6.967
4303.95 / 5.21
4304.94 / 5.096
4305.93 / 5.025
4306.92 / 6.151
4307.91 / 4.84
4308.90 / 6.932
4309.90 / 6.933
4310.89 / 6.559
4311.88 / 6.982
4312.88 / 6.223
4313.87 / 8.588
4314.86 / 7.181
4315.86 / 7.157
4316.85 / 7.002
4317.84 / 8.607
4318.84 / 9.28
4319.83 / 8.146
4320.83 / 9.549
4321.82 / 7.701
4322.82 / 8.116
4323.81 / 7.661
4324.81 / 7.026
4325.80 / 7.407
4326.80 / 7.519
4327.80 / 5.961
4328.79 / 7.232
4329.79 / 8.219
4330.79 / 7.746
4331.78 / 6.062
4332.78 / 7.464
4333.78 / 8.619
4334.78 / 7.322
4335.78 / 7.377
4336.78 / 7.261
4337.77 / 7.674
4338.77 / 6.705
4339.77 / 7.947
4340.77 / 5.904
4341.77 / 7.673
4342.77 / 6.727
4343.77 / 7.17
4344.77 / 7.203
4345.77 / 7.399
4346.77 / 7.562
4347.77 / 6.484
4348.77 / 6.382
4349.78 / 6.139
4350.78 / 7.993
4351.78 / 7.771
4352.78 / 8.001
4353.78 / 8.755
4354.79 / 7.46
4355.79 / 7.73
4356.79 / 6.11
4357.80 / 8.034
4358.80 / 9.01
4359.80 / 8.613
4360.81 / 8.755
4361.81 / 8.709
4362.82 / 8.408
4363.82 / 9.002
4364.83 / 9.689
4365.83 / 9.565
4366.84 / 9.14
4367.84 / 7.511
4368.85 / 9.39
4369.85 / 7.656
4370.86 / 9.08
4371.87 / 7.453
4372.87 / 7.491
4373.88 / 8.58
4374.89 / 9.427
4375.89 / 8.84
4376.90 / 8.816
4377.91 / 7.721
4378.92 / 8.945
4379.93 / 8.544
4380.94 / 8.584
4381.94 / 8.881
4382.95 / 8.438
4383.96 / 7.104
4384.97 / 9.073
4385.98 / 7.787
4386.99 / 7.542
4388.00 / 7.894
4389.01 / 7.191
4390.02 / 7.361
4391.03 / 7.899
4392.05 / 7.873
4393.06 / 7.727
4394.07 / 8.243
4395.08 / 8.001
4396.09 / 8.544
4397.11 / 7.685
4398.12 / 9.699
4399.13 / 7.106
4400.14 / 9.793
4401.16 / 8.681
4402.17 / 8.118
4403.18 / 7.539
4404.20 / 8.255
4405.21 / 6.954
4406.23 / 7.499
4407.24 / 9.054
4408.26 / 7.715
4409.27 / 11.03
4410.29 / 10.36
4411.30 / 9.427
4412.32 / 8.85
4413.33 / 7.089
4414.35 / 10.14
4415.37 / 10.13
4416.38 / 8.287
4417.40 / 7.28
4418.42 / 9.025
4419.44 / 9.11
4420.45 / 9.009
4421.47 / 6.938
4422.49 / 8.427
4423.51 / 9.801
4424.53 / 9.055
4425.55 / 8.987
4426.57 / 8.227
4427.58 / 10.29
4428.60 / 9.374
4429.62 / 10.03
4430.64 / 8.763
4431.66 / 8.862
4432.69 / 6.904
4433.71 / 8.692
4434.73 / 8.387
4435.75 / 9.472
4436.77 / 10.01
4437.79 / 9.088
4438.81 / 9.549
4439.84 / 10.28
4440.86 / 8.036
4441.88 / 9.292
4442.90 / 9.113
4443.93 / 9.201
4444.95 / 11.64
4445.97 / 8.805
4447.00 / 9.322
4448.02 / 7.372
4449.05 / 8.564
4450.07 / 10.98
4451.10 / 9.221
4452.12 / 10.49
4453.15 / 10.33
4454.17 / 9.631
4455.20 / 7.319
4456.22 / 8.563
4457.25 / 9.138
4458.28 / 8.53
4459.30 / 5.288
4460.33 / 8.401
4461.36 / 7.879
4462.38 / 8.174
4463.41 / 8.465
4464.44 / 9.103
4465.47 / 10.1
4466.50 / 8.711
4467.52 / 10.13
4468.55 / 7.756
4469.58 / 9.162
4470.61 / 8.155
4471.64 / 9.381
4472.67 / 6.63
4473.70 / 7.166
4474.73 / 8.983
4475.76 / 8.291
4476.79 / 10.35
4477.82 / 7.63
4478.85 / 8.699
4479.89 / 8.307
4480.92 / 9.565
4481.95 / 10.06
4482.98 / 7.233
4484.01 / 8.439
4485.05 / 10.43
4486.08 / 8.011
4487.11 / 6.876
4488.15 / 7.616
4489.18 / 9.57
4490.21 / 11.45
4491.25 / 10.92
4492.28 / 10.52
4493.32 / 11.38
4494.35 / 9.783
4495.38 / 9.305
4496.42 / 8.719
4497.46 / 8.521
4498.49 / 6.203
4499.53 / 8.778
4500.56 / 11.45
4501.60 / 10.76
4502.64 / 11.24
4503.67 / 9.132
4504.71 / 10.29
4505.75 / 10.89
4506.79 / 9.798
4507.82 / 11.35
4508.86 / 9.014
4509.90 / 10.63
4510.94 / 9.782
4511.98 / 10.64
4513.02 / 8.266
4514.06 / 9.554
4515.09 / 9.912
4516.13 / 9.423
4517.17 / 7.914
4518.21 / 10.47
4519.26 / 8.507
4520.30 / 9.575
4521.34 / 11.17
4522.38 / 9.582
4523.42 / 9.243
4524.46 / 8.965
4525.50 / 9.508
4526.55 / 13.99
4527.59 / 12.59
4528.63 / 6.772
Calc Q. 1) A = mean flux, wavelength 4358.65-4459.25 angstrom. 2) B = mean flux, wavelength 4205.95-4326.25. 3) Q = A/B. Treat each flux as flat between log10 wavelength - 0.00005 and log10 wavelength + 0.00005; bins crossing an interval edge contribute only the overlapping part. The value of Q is 1.15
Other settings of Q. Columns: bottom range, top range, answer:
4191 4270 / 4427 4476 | 1.12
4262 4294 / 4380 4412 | 1.09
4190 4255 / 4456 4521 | 1.15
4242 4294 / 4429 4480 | 1.12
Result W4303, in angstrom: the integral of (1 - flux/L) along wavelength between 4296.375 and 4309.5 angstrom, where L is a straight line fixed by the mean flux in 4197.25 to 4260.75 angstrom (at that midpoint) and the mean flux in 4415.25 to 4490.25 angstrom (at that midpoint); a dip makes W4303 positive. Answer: 3.6 angstrom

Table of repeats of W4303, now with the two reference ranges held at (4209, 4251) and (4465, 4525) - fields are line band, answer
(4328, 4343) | 2.0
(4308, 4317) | 1.5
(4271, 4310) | 6.3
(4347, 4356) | 1.2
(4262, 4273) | 0.3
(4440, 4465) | 0.5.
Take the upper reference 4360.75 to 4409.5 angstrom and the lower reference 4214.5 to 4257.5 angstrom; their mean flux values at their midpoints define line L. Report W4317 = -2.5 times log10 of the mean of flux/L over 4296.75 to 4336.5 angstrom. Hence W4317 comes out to 0.17 mag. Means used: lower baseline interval 8.07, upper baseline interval 8.35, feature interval 7.03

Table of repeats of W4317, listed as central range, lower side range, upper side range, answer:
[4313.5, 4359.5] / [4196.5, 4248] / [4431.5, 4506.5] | 0.12 mag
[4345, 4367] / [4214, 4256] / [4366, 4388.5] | 0.04 mag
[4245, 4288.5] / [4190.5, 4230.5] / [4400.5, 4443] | 0.03 mag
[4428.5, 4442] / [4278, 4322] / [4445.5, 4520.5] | -0.06 mag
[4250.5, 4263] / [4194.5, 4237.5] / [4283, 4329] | -0.11 mag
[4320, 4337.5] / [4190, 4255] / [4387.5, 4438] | 0.10 mag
